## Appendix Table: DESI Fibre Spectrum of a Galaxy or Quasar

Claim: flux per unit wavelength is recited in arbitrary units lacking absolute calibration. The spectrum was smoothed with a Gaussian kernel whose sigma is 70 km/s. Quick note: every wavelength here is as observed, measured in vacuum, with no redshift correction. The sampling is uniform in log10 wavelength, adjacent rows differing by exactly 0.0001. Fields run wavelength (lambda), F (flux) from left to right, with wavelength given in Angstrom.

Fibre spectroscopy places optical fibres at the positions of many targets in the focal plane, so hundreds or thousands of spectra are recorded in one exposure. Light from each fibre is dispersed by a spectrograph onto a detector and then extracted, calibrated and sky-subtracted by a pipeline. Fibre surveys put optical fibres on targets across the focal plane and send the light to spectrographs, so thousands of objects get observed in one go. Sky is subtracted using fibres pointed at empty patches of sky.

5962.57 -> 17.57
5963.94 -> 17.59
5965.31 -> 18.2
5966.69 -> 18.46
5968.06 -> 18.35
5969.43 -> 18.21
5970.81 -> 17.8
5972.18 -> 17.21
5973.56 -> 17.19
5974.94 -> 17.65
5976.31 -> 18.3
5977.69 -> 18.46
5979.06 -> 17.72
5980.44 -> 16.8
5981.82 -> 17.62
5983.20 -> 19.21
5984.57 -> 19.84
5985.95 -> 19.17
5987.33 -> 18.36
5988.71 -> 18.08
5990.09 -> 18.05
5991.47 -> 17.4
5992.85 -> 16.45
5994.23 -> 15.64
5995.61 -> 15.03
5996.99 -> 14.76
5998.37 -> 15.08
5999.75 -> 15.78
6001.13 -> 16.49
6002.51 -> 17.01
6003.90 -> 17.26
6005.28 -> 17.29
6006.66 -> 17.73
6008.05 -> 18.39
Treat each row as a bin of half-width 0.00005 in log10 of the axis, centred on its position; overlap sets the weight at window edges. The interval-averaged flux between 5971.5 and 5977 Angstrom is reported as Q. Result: 17.6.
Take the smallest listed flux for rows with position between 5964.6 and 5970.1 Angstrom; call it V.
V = 18.2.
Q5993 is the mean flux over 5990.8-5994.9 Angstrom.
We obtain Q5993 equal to 16.5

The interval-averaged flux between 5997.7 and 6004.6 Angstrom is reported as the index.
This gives 16.3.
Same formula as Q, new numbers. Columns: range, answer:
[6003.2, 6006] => 17.3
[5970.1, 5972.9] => 17.5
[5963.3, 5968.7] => 18.2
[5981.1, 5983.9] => 18.4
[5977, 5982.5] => 17.6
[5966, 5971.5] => 18.2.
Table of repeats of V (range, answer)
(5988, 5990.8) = 18.05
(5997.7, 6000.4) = 15.08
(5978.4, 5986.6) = 16.8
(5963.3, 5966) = 17.59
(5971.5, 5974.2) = 17.19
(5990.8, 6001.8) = 14.76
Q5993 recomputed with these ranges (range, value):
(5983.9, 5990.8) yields 18.7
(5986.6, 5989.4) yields 18.2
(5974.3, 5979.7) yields 18.1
